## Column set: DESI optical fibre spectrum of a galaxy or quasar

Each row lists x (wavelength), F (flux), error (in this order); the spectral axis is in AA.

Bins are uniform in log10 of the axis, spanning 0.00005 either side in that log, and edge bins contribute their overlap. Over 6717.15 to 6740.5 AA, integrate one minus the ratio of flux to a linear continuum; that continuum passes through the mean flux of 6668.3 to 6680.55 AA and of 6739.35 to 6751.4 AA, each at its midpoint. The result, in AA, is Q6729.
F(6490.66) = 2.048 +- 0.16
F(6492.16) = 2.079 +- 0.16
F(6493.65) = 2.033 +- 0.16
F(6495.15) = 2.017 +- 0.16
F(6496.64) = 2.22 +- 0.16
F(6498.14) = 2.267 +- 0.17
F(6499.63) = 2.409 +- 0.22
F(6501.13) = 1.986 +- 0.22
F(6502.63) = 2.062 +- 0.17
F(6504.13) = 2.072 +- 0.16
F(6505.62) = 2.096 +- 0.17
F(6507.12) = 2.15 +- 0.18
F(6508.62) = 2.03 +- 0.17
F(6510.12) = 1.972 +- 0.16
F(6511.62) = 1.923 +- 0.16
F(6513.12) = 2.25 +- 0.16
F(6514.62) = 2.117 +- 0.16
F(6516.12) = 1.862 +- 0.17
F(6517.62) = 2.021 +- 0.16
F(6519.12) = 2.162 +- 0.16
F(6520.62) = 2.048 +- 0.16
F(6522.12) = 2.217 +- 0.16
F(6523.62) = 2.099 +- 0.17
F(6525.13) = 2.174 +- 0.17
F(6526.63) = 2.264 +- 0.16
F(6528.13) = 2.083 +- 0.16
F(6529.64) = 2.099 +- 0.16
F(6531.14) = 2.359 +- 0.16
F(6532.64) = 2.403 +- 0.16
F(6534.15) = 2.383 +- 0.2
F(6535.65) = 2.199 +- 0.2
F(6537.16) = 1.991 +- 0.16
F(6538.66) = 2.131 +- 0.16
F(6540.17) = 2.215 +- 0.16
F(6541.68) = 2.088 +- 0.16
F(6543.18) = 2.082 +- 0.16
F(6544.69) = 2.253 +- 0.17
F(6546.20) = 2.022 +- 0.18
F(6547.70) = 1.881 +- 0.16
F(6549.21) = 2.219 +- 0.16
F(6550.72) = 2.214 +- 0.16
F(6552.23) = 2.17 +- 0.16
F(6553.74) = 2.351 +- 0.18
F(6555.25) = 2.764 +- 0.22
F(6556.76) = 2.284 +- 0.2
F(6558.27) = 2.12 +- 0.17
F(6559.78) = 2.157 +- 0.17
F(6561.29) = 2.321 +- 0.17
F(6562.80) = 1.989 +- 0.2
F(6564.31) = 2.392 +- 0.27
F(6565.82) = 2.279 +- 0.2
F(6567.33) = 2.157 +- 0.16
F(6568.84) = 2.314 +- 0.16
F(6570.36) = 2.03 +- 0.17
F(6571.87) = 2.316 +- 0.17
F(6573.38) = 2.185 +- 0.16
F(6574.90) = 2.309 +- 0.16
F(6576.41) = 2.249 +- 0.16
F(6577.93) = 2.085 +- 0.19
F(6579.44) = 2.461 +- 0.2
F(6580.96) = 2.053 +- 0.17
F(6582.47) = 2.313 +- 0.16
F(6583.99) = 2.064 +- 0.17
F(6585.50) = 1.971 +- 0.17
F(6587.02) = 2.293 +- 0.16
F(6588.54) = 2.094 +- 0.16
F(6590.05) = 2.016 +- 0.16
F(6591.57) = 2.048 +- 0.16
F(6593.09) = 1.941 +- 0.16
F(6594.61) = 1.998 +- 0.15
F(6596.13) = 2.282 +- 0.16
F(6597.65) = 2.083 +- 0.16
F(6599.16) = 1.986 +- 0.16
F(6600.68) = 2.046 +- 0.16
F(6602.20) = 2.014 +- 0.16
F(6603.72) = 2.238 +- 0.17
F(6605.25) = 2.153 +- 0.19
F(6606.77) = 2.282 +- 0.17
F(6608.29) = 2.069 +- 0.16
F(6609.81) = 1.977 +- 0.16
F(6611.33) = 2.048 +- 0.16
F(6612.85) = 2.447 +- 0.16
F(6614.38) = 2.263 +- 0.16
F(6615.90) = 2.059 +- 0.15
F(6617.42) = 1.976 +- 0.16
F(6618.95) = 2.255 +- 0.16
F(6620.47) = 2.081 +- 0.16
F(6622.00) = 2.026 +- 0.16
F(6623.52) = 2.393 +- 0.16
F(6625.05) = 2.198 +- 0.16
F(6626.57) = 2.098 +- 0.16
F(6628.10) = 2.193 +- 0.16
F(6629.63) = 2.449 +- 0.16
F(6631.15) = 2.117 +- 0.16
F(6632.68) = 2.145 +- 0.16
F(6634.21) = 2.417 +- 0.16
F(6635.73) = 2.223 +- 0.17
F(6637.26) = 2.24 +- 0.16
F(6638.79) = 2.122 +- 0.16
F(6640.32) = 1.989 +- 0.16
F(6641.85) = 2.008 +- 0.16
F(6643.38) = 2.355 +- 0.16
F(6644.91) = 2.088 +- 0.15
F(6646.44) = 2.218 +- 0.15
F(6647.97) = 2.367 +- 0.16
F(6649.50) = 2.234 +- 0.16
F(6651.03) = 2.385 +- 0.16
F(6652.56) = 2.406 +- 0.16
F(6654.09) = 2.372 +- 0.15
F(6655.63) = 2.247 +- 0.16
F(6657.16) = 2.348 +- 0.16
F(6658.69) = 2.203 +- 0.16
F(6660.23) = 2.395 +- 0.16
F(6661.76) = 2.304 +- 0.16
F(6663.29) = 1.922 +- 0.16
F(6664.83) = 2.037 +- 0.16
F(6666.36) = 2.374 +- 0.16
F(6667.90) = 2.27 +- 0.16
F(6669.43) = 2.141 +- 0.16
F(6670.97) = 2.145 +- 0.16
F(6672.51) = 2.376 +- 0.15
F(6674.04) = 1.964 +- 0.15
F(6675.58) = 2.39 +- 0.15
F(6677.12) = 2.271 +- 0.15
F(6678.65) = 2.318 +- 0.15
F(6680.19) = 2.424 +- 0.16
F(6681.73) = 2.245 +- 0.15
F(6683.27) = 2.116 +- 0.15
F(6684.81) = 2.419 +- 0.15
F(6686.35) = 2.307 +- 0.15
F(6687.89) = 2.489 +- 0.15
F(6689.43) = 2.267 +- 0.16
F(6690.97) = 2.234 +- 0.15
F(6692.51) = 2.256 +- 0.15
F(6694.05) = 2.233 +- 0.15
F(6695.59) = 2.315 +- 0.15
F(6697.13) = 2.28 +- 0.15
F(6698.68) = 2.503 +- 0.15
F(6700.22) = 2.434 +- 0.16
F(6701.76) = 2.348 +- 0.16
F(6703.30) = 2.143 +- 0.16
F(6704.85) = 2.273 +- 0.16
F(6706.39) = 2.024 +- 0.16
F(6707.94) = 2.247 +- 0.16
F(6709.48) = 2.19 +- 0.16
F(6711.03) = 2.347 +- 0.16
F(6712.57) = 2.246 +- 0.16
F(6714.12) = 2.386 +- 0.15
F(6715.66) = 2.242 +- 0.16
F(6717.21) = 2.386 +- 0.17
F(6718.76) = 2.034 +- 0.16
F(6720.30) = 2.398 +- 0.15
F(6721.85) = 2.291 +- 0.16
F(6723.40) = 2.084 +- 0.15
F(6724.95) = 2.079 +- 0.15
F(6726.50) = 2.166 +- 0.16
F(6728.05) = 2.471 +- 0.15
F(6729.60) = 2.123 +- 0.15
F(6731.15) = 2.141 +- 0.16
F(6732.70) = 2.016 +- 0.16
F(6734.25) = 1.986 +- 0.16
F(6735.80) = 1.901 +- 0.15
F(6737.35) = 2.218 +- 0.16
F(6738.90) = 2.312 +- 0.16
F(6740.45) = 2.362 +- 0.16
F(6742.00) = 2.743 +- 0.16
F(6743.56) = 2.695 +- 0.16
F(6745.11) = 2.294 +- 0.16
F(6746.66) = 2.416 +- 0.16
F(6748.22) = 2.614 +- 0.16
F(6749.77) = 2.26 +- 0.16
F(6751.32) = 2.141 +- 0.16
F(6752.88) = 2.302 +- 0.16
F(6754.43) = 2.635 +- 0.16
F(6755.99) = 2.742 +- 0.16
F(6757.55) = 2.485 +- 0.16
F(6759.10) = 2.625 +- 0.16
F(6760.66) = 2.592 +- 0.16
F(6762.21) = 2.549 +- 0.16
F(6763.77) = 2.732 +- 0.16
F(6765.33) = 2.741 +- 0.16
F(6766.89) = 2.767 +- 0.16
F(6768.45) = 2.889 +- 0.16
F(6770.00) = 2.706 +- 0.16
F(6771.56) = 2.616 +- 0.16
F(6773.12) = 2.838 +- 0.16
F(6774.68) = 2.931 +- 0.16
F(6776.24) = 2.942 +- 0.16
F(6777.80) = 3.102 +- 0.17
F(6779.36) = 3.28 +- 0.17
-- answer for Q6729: 2.3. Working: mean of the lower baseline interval 2.25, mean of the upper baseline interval 2.46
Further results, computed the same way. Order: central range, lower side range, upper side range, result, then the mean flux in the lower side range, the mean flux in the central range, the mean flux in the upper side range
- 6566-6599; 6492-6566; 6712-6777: 1.1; 2.16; 2.15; 2.43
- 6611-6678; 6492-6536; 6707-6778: 2.5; 2.14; 2.22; 2.43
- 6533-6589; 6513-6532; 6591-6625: -1.9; 2.13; 2.2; 2.12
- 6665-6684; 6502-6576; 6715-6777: 0.8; 2.17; 2.25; 2.44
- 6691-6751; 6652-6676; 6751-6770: 4.6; 2.24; 2.27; 2.62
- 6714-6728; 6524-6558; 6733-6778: 1.4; 2.21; 2.23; 2.54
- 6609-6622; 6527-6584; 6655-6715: 0.6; 2.21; 2.13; 2.27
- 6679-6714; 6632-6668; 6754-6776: 2.0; 2.24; 2.29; 2.71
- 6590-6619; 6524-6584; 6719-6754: 1.6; 2.21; 2.11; 2.27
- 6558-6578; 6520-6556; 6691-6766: 0.0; 2.2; 2.21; 2.33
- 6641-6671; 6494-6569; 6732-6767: 1.0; 2.17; 2.24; 2.44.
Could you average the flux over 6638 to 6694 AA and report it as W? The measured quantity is 2.25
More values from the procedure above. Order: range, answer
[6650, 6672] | 2.25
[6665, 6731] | 2.26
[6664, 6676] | 2.2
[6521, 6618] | 2.17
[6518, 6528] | 2.15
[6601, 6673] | 2.2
